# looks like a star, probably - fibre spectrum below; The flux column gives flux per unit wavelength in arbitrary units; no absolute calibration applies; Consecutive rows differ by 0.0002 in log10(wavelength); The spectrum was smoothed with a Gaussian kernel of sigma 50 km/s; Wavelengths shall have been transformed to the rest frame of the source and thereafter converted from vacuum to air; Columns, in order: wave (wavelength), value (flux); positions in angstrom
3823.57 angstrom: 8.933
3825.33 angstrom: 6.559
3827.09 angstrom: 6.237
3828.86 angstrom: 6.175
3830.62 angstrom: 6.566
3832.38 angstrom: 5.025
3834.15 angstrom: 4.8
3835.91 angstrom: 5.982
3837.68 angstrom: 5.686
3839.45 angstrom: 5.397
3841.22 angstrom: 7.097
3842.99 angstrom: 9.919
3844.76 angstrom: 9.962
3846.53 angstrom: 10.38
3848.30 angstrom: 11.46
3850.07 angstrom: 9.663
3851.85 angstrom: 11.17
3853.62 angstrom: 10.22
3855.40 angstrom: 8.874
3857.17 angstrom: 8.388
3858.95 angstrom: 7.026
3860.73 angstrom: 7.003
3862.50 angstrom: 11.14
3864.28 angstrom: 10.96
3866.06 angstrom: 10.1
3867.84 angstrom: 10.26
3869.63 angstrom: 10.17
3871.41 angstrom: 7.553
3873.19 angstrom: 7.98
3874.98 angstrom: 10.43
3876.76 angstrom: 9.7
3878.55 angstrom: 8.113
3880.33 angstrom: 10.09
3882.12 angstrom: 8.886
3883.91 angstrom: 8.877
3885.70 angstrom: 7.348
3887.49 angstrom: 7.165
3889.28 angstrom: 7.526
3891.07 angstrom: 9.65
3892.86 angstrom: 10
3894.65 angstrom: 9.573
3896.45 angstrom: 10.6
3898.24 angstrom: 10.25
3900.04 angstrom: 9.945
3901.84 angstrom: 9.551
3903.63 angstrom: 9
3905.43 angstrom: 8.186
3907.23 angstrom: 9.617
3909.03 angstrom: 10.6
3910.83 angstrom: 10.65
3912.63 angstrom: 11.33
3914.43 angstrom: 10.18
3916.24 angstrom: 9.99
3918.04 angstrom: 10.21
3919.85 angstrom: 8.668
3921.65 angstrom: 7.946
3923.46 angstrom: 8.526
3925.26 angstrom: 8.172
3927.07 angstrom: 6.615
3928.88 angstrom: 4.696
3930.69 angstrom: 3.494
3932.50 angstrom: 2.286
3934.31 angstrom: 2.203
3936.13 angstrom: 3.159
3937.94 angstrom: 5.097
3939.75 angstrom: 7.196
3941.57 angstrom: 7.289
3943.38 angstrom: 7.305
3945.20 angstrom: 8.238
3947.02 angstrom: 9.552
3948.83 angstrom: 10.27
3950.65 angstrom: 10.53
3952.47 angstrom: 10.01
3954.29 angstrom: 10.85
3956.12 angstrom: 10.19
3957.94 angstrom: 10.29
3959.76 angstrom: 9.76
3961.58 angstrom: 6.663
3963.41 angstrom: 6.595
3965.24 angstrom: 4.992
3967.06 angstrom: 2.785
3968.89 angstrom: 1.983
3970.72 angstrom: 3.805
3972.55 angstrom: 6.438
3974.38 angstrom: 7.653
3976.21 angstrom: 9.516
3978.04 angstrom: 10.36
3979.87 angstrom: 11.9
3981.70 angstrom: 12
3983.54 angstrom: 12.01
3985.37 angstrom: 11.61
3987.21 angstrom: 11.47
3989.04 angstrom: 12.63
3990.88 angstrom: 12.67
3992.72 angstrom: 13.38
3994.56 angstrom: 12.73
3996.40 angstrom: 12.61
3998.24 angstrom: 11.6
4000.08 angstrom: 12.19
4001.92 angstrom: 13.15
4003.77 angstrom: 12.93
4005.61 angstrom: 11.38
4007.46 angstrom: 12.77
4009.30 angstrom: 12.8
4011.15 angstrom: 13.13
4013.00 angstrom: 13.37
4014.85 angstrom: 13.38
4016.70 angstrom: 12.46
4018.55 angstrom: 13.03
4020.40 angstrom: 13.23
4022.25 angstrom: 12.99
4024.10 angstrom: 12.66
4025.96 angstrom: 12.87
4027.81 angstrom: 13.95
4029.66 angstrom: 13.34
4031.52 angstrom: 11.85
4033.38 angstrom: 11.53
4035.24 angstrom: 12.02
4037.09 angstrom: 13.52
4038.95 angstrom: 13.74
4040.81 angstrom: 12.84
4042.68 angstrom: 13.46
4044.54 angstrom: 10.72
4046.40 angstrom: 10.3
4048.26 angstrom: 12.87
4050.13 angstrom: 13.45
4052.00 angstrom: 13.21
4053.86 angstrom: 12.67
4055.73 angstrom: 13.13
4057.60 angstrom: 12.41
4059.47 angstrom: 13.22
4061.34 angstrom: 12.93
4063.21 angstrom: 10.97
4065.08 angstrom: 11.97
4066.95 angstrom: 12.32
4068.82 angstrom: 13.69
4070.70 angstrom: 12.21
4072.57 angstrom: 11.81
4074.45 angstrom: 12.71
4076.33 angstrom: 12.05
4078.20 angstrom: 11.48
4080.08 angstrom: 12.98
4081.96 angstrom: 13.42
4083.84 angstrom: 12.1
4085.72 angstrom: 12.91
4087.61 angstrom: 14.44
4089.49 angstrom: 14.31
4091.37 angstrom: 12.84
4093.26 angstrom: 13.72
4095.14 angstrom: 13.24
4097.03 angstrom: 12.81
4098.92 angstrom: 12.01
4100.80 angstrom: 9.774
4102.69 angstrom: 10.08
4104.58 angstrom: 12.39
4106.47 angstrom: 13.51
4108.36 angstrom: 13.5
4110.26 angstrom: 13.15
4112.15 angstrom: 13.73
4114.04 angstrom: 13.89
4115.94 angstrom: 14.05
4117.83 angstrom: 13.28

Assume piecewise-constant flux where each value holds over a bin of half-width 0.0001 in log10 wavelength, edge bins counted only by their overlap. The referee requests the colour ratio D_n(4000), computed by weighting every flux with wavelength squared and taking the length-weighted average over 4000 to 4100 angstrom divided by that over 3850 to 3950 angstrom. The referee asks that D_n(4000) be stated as 1.61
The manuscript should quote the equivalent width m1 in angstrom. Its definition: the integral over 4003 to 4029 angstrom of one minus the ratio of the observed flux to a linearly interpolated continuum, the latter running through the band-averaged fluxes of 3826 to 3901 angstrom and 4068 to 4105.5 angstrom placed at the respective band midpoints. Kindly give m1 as -3.7 angstrom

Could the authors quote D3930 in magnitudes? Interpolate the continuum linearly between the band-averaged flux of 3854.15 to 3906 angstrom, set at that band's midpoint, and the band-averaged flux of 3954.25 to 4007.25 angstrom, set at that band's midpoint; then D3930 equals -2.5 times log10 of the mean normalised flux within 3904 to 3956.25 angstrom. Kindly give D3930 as 0.19 mag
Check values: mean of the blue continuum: 9.13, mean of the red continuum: 9.9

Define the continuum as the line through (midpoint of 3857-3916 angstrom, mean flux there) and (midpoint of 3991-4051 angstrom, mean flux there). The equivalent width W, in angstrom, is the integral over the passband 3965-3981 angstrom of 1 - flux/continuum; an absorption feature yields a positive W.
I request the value 6.7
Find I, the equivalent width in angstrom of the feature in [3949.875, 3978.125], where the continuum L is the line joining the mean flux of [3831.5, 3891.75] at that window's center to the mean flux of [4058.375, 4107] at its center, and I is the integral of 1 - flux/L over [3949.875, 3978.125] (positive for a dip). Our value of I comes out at 7.76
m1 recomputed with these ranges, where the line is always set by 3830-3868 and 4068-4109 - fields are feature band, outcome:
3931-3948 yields 7.30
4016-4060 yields -3.66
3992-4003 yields -1.54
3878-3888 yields 0.66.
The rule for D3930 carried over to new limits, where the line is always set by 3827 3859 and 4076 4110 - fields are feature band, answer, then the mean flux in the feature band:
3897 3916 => -0.09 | 9.94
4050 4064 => -0.07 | 12.7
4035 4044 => -0.13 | 13.1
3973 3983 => 0.04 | 10.2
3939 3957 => 0.09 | 9.16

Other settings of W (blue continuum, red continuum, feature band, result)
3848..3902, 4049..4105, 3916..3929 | 2.40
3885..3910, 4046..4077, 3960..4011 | 4.55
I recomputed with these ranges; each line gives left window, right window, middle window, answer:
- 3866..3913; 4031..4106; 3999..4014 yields -1.7 angstrom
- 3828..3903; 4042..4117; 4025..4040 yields -1.3 angstrom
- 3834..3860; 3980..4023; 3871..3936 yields 9.7 angstrom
